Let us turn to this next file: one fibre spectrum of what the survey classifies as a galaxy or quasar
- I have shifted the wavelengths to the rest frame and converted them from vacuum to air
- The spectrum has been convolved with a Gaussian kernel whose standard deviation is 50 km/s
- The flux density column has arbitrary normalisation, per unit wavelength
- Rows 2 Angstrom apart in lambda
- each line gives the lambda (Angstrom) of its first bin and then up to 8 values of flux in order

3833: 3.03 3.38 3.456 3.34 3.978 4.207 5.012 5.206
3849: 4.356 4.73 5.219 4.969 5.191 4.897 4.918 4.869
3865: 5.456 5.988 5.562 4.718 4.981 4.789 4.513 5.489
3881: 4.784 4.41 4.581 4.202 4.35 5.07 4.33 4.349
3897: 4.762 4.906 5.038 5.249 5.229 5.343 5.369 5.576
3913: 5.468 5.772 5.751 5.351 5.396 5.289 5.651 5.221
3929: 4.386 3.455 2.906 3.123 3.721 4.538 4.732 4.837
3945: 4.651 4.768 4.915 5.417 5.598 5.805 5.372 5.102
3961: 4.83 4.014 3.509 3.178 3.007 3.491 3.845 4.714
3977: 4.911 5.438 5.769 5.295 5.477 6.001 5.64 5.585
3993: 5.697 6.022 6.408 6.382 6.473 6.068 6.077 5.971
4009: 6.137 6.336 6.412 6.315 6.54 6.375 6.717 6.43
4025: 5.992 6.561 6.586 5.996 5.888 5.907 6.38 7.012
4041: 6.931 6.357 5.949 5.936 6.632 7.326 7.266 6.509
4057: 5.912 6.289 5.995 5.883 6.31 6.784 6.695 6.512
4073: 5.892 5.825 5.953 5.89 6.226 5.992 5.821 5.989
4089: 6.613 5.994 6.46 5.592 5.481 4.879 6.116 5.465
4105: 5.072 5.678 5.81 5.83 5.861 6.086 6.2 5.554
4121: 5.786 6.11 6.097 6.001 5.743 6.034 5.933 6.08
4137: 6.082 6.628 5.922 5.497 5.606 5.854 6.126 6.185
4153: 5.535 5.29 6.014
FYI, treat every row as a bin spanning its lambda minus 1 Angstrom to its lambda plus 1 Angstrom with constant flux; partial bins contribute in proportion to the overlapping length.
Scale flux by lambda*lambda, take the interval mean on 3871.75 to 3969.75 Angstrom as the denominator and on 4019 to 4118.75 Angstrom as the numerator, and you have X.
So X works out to 1.39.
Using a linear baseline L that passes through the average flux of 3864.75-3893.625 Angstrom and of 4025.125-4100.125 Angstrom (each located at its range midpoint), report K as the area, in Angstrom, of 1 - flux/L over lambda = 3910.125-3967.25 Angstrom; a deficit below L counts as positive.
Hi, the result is 5.5 Angstrom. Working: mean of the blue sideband 4.87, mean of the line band 4.79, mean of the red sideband 6.22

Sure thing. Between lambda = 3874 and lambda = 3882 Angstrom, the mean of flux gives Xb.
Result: 4.89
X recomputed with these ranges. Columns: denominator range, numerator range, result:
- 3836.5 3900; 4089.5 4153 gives 1.40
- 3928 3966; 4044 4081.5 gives 1.48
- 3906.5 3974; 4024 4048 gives 1.41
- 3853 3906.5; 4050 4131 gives 1.36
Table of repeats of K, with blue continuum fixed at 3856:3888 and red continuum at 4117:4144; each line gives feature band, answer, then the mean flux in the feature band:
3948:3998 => 3.31 Angstrom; 5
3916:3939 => 2.69 Angstrom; 4.57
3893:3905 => 0.52 Angstrom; 4.85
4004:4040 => -4.99 Angstrom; 6.31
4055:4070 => -1.53 Angstrom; 6.28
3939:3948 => 0.88 Angstrom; 4.72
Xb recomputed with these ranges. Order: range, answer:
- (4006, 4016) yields 6.23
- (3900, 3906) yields 5.17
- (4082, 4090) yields 6.1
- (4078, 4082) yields 6.06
